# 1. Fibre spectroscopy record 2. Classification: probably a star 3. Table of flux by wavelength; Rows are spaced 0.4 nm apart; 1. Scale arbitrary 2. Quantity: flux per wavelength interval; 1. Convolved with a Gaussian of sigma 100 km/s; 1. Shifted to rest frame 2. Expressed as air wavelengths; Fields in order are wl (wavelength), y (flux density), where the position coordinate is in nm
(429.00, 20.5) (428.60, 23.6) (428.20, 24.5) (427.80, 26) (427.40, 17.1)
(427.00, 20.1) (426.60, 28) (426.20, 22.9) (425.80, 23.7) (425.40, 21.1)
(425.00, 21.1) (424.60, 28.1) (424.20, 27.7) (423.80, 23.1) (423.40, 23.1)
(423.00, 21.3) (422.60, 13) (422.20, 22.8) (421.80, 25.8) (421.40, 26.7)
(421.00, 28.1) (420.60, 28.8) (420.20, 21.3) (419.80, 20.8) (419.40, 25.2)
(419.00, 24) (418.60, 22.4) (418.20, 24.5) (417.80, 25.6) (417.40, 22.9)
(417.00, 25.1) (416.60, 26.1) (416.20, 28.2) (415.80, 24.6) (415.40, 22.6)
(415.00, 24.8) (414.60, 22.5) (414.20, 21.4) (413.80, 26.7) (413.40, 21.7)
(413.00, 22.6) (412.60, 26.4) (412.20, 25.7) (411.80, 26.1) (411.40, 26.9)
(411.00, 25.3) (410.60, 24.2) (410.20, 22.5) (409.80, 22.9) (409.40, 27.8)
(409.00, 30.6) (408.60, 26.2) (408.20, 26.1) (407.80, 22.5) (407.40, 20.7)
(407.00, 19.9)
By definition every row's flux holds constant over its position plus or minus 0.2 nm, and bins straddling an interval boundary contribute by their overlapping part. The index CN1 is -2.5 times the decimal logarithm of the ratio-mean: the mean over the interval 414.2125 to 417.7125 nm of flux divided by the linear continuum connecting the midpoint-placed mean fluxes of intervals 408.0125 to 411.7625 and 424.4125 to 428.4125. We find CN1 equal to 0.02 mag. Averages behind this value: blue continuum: 25.8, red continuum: 23.2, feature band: 24.5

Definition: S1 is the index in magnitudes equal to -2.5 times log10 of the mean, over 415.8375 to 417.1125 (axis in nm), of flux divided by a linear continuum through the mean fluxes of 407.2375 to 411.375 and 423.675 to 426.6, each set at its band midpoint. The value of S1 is -0.07 mag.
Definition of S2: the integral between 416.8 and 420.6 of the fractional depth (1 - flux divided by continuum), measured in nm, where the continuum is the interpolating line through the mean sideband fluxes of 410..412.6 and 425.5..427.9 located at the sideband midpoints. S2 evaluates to 0.04 nm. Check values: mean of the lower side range 25.2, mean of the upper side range 22.8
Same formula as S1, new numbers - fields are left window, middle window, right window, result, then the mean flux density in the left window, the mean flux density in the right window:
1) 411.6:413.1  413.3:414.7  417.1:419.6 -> 0.08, 25.4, 24.1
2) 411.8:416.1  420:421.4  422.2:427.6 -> -0.14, 24.1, 22.3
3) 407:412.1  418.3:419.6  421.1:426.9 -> 0.00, 25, 23.5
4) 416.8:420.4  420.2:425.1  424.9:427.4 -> -0.05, 23.5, 22.4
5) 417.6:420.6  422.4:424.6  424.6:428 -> 0.05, 23.8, 22.8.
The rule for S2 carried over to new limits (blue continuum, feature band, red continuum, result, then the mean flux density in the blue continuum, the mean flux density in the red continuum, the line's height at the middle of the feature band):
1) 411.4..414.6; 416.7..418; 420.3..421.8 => 0.06 nm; 24.4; 27.2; 25.9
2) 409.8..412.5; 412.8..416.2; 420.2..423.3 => 0.13 nm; 25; 23.6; 24.6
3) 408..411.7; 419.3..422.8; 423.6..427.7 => 0.08 nm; 25.8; 23.4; 24.1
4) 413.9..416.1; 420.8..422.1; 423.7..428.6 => -0.16 nm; 23.6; 23.6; 23.6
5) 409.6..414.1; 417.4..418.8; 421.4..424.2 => -0.04 nm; 24.6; 22.3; 23.3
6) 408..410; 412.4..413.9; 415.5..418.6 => 0.10 nm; 26.7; 25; 25.8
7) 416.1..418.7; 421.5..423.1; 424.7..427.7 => 0.17 nm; 24.9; 22.3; 23.5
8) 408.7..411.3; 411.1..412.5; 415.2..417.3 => -0.04 nm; 25.6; 25.2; 25.5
